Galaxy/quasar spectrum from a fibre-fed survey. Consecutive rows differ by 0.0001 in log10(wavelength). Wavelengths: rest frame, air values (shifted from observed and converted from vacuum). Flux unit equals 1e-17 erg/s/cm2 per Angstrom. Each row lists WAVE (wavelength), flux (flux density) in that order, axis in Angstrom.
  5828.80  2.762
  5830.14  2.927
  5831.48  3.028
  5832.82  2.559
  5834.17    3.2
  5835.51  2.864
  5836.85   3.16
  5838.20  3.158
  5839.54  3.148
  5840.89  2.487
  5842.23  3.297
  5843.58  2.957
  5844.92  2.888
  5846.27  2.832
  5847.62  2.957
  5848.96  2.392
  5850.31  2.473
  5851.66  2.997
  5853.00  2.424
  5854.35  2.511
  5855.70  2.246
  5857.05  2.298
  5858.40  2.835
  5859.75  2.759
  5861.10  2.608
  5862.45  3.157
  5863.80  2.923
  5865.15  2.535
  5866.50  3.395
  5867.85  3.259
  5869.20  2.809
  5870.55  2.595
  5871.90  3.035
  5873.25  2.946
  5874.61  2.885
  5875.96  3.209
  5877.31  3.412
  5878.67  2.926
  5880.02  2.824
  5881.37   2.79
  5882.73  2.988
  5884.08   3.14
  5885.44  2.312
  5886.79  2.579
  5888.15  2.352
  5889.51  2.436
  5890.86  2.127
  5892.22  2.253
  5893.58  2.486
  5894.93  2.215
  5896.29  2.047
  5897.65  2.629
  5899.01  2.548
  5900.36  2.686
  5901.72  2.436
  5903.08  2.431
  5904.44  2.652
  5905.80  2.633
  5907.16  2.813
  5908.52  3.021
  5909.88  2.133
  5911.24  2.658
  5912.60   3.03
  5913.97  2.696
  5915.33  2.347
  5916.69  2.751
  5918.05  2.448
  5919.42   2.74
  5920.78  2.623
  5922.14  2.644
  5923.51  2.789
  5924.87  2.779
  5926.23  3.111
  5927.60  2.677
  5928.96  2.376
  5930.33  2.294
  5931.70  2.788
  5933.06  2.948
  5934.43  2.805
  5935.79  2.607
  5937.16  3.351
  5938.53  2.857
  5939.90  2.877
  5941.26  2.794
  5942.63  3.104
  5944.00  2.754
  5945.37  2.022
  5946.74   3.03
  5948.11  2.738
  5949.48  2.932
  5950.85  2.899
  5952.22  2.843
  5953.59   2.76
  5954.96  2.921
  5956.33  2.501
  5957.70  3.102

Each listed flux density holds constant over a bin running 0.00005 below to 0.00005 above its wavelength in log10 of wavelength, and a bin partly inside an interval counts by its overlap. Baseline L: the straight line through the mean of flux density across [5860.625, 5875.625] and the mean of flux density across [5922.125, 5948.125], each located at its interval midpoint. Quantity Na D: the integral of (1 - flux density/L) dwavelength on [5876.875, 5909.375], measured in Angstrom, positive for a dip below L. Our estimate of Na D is 3.0 Angstrom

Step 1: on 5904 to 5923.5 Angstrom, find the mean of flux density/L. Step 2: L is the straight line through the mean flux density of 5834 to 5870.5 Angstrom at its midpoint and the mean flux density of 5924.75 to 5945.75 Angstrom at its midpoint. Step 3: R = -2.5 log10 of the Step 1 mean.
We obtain 0.049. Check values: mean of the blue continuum 2.83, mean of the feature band 2.66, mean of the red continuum 2.77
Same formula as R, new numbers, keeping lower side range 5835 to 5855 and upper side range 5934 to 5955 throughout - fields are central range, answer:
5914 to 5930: 0.069 mag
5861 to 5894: 0.011 mag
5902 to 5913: 0.070 mag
